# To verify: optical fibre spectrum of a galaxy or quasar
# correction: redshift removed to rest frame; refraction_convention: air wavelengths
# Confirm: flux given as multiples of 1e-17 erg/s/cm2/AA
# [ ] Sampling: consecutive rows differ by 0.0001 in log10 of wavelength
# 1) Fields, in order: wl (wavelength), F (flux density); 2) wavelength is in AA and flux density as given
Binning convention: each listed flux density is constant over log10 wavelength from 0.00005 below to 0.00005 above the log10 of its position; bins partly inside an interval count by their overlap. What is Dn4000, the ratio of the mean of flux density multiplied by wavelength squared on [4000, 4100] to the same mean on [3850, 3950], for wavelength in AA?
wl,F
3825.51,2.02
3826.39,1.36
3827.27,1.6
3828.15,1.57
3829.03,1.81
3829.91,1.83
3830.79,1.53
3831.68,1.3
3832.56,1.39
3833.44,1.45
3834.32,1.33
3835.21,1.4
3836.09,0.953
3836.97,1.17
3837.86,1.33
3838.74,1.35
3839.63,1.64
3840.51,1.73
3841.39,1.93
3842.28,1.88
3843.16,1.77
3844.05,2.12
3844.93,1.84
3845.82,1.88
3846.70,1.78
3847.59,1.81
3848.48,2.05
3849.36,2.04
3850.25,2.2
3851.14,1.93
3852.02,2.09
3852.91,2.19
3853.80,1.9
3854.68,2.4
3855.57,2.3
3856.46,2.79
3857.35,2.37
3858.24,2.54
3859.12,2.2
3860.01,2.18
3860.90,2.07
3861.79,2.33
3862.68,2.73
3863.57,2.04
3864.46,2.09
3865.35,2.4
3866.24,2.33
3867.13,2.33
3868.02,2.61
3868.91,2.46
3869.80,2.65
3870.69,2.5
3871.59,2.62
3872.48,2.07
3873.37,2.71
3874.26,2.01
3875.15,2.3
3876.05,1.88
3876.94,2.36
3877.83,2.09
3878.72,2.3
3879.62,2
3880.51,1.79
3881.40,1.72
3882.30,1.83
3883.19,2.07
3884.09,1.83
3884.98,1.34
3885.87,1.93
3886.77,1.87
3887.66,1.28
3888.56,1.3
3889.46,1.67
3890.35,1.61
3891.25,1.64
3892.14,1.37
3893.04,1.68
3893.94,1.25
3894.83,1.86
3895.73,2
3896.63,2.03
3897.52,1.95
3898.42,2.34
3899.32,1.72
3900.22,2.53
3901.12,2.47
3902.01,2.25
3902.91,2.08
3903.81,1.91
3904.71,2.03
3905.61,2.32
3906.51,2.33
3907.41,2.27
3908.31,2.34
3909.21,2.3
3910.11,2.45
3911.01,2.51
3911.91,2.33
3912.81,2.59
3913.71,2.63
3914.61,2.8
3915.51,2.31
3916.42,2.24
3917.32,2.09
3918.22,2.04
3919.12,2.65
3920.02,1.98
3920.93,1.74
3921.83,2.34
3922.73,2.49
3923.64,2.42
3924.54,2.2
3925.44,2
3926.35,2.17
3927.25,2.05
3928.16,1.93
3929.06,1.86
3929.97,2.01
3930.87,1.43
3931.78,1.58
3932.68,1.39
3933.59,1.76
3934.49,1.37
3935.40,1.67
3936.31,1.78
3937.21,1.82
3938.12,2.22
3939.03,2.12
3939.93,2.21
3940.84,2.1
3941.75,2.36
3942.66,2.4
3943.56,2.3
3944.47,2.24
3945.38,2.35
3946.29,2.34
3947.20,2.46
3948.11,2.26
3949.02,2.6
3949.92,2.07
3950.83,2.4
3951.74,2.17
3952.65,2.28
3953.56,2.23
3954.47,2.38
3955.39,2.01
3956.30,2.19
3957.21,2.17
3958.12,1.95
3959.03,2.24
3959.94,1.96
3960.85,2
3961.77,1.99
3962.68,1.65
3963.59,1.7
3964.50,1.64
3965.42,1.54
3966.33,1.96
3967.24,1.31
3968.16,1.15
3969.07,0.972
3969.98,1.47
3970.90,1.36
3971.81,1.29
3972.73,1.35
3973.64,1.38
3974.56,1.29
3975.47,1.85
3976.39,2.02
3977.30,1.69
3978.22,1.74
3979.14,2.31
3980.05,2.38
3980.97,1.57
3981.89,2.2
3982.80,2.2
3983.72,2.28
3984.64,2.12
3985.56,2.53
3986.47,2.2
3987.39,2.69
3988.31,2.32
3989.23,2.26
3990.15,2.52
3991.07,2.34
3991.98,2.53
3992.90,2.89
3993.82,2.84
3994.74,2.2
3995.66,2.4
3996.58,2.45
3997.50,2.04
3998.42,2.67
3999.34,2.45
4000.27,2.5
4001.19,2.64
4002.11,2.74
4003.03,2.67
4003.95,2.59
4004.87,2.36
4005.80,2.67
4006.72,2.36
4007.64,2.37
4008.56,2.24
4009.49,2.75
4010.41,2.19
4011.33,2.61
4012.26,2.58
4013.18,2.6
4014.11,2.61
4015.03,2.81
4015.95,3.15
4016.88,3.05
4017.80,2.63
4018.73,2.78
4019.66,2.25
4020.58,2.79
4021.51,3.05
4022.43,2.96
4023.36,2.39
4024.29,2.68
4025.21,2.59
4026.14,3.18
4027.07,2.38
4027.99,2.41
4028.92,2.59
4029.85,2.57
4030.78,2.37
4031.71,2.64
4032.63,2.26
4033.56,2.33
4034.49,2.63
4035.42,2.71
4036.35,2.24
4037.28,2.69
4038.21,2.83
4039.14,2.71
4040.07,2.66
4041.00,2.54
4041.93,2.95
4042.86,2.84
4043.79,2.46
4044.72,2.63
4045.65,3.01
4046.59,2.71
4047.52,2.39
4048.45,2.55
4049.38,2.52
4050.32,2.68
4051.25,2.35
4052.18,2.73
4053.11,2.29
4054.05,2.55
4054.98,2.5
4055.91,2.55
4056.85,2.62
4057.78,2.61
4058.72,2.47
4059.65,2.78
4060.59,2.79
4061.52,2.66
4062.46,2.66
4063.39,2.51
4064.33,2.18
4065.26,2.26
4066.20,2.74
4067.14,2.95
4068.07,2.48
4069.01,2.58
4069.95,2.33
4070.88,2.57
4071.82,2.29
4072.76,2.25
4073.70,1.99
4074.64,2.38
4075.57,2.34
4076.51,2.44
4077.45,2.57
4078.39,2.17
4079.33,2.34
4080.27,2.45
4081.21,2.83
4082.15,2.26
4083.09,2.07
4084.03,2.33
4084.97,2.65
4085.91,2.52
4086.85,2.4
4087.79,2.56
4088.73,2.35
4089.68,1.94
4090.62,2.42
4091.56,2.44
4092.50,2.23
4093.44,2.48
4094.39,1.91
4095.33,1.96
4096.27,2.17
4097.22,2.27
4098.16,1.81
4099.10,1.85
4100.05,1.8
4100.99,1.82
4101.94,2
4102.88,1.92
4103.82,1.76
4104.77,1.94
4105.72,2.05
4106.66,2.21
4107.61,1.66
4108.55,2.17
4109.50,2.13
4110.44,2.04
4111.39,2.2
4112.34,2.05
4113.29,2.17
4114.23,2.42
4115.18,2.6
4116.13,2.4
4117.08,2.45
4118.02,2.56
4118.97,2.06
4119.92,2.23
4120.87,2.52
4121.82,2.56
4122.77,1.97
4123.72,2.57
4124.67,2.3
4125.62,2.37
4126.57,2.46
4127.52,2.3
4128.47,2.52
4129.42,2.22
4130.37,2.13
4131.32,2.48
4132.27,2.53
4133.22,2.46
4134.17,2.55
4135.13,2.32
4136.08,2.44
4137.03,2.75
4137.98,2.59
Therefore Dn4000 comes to 1.28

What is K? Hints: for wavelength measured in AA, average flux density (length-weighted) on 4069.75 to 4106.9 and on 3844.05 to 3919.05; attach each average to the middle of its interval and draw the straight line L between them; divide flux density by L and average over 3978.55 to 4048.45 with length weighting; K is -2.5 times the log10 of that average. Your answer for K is -0.16 mag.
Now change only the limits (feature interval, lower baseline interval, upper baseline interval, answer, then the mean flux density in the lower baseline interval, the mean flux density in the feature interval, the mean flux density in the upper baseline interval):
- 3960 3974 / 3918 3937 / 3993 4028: 0.419 mag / 1.94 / 1.53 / 2.6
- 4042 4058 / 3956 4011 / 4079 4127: -0.193 mag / 2.11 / 2.6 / 2.23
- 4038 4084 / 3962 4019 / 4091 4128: -0.157 mag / 2.2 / 2.53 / 2.18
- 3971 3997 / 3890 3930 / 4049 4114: 0.045 mag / 2.14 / 2.13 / 2.32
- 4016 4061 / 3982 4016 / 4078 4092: -0.081 mag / 2.49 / 2.63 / 2.38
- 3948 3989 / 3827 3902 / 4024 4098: 0.157 mag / 1.95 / 1.93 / 2.49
